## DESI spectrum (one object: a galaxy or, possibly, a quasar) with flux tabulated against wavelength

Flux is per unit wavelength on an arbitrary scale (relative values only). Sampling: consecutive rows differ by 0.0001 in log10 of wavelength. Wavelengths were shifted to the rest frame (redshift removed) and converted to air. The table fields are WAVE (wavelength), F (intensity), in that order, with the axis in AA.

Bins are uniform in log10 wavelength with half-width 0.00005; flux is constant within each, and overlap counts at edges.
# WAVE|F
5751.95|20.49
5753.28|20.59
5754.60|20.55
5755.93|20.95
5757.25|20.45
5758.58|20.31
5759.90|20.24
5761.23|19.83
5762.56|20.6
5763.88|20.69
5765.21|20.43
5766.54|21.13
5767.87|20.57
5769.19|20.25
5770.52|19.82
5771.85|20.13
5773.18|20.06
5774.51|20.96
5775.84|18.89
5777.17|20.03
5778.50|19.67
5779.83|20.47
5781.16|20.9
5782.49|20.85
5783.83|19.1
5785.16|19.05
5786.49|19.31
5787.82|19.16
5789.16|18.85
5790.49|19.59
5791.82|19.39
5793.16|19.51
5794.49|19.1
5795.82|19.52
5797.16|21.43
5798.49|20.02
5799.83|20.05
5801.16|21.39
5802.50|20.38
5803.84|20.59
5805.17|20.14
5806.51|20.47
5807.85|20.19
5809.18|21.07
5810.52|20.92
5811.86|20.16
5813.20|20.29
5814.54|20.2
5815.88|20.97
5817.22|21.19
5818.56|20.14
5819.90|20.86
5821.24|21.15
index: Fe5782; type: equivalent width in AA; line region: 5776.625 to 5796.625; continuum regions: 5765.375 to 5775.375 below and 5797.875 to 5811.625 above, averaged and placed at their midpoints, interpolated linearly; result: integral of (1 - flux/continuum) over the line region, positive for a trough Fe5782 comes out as 0.78 AA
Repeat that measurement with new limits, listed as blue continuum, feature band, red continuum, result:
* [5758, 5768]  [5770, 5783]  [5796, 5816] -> 0.20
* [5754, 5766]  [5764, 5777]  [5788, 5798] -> -0.05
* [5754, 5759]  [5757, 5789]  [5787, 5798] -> 0.03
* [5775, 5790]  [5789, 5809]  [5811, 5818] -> 0.03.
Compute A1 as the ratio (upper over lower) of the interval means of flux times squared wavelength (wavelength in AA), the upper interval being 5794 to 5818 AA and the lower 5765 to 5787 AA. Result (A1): 1.03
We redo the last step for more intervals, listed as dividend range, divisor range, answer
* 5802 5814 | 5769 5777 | 1.04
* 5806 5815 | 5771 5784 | 1.03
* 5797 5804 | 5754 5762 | 1.03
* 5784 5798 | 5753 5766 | 0.96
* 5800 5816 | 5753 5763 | 1.02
